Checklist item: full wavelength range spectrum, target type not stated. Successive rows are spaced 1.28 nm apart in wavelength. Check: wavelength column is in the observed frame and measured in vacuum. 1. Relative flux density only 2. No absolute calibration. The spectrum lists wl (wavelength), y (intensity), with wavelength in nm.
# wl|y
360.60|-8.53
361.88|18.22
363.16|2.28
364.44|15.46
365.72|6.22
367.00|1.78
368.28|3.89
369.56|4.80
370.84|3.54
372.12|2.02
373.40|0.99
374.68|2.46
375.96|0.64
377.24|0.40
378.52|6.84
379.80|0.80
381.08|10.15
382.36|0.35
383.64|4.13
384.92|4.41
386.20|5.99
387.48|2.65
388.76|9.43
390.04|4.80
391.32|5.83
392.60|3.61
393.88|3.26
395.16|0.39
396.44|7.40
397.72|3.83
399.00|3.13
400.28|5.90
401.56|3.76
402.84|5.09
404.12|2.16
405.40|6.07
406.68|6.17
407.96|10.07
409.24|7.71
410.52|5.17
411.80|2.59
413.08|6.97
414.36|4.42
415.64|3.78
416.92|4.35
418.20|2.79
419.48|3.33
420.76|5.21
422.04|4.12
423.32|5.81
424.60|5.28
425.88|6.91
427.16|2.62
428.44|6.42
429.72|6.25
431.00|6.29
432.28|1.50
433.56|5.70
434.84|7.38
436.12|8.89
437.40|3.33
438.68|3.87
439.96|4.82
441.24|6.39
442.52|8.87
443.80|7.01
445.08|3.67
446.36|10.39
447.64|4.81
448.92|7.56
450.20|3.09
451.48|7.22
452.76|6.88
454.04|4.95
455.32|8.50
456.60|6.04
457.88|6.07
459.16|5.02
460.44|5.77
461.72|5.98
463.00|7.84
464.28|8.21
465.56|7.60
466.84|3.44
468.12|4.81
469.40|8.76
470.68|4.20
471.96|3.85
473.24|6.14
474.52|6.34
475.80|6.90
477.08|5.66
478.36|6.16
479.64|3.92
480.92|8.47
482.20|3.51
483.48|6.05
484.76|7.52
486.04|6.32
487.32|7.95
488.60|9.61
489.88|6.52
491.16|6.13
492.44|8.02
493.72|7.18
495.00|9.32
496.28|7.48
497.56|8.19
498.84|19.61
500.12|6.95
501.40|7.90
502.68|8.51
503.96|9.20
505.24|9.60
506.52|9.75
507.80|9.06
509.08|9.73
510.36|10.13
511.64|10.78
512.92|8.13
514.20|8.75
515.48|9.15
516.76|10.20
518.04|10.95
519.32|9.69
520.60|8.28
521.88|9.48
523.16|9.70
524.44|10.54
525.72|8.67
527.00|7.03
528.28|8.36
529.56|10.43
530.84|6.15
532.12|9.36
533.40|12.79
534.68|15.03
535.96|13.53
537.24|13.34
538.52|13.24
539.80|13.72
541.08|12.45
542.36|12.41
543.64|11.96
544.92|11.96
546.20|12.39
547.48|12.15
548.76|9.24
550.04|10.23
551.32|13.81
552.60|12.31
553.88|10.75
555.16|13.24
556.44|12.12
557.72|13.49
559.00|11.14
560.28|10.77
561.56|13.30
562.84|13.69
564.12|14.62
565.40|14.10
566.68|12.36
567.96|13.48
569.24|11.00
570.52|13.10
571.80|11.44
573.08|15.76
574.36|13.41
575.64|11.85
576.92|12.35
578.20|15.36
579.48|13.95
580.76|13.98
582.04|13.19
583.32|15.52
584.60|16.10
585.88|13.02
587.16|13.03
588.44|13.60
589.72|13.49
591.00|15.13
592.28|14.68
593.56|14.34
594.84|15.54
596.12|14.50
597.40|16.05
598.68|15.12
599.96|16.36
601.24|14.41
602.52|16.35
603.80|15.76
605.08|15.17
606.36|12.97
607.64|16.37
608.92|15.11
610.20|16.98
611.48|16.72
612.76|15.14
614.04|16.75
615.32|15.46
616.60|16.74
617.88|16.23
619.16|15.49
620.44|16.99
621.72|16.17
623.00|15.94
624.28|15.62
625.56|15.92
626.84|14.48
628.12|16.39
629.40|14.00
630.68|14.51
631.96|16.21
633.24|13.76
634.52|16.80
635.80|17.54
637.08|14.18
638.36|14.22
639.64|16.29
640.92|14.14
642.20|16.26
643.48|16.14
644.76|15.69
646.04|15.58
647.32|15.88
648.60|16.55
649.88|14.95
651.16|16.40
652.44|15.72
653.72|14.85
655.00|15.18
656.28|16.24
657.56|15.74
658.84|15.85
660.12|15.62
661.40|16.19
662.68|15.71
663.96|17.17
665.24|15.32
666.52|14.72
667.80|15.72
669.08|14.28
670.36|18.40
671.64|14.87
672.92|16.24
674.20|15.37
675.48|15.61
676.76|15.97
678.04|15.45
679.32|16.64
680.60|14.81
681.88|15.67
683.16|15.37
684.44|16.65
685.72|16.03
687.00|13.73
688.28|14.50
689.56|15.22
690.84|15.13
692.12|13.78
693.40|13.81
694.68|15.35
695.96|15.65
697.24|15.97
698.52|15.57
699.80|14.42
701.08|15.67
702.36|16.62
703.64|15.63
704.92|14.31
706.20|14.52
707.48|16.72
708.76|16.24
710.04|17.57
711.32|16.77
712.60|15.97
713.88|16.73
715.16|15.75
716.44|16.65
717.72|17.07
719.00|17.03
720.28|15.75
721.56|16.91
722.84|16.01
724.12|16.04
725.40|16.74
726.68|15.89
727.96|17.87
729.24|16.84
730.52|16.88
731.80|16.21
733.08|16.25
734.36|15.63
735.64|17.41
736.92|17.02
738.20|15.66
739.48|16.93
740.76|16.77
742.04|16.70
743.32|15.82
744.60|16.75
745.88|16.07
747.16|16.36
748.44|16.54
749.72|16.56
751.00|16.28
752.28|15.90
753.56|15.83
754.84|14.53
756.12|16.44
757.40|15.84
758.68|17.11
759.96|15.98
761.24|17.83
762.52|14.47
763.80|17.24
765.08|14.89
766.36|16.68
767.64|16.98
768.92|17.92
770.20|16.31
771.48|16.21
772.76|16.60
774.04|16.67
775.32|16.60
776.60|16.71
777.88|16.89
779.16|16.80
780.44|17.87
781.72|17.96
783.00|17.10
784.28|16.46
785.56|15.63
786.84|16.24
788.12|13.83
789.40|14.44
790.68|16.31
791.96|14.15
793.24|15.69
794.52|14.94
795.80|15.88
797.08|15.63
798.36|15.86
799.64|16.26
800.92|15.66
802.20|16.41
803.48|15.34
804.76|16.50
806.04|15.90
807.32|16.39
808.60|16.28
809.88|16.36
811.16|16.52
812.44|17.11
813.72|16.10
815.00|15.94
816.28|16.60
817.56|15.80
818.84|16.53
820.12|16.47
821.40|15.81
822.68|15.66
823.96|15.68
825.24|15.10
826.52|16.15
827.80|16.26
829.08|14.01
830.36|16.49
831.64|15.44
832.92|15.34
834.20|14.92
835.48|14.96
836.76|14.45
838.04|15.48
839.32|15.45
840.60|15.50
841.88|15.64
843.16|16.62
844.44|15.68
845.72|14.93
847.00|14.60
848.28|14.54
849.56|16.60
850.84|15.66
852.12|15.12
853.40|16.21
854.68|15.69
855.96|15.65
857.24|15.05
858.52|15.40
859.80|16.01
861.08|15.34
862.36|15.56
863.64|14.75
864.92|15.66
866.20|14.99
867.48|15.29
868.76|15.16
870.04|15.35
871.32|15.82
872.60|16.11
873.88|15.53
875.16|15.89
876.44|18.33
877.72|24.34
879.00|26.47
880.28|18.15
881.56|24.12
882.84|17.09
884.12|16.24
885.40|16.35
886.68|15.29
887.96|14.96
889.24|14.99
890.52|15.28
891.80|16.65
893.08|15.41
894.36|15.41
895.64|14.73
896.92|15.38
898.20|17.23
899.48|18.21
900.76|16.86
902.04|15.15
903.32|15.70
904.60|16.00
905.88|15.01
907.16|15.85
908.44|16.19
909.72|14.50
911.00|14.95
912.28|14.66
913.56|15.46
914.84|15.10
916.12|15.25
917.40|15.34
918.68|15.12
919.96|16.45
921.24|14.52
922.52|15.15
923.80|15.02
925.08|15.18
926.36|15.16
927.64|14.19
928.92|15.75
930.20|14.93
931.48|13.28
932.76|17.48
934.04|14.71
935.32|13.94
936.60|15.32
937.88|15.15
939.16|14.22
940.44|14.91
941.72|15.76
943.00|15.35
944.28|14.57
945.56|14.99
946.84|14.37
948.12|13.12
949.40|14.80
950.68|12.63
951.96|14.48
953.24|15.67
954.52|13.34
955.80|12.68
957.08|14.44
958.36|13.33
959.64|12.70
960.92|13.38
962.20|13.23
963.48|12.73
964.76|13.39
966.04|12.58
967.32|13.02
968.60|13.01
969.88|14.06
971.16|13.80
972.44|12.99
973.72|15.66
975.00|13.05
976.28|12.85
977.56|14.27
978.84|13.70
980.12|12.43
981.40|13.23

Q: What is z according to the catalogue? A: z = 0.338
